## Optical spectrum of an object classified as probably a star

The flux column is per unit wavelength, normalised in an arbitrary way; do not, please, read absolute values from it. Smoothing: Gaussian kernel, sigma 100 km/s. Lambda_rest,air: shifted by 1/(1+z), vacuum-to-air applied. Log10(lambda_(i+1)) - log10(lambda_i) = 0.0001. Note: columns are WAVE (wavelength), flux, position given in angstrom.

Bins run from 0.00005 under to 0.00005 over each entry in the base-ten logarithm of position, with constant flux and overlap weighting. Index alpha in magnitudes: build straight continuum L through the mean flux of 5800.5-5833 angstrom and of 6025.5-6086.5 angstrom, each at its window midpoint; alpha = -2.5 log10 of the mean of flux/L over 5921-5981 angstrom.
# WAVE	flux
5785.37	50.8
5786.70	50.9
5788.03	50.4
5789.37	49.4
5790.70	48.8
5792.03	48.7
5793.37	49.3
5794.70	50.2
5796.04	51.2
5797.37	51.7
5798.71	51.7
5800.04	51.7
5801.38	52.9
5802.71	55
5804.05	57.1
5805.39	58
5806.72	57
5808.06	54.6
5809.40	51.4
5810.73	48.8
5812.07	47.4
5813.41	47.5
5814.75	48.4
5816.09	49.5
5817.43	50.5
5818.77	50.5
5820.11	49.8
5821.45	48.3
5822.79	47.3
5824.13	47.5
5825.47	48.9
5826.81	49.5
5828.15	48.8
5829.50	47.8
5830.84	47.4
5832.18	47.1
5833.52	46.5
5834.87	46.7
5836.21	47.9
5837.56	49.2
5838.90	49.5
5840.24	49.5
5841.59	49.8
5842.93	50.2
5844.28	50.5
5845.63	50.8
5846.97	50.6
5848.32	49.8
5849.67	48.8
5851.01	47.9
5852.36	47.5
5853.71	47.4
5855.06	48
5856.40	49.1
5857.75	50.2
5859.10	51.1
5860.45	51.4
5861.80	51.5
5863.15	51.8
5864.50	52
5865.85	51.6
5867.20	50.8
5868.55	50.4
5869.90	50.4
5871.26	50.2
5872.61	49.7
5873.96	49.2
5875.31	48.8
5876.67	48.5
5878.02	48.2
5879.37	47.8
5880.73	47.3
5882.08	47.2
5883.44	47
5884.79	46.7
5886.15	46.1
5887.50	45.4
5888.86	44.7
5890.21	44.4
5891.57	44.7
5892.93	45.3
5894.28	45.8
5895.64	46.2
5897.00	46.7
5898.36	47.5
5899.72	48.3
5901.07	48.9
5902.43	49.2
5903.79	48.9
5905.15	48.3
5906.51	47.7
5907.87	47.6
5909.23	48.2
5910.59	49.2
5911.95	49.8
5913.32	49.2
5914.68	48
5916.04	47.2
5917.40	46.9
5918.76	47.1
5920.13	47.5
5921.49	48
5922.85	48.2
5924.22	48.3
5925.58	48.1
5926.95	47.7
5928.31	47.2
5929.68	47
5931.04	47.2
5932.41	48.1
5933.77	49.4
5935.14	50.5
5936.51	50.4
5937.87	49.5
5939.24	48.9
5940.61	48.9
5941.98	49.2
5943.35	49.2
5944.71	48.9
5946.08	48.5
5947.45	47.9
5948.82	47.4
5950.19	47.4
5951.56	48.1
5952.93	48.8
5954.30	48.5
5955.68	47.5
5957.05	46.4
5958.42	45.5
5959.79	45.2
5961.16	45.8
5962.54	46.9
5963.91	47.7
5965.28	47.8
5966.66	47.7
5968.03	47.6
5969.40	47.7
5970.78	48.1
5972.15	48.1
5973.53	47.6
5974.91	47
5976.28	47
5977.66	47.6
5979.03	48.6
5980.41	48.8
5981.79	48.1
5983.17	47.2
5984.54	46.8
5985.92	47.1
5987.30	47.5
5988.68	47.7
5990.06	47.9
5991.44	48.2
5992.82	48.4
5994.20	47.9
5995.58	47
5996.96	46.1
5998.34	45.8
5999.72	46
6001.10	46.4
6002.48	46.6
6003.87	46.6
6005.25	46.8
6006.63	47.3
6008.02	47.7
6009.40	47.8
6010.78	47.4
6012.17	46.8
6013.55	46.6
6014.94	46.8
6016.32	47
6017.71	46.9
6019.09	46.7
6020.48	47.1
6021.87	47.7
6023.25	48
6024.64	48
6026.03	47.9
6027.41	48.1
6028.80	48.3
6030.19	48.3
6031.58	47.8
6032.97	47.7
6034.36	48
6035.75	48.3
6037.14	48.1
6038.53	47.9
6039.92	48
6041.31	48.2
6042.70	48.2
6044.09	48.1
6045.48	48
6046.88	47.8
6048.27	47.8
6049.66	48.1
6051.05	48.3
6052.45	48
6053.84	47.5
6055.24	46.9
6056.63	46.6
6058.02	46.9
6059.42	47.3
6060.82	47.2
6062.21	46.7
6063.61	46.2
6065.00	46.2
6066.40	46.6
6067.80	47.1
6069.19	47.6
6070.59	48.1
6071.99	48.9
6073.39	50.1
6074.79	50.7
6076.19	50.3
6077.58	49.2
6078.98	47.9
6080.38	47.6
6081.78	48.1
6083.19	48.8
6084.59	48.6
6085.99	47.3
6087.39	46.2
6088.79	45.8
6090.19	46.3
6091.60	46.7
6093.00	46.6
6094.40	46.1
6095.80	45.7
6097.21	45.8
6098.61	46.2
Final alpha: 0.02 mag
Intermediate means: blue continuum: 50.5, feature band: 48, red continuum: 47.9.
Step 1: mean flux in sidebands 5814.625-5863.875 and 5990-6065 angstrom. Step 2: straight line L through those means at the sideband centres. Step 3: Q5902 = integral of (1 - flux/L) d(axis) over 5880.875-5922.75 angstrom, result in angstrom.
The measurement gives 1.1 angstrom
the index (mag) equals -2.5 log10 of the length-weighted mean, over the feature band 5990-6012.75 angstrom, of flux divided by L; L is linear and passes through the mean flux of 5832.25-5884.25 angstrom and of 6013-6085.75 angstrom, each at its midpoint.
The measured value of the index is 0.03 mag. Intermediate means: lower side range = 49.3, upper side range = 47.8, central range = 47.1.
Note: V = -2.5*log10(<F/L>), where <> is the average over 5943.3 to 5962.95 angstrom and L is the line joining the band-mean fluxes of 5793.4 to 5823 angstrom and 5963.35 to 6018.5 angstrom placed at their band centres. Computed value 0.017 mag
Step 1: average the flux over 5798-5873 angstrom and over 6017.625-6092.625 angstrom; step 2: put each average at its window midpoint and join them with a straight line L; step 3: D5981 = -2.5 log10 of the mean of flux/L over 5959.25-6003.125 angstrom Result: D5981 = 0.03 mag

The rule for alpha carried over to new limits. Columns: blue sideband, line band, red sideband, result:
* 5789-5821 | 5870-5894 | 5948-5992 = 0.05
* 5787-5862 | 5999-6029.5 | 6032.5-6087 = 0.03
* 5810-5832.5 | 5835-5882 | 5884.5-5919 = -0.04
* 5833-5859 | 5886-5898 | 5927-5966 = 0.07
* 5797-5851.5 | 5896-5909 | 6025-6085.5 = 0.03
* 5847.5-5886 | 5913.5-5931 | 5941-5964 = 0.01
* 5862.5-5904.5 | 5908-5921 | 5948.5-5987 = -0.01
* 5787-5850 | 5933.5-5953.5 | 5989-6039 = -0.01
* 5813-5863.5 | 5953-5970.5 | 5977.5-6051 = 0.02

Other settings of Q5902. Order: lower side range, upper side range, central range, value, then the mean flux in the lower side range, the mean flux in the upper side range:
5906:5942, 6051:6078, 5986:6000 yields 0.23 angstrom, 48.3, 47.8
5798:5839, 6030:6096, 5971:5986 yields 0.27 angstrom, 50.1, 47.7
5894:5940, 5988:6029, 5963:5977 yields 0.00 angstrom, 48.2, 47.2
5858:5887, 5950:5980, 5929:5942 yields -0.23 angstrom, 49.4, 47.4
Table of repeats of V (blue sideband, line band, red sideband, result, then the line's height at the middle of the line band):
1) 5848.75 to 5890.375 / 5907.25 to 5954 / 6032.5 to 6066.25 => 0.00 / 48.4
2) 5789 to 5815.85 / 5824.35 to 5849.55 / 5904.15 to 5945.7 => 0.04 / 50.6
